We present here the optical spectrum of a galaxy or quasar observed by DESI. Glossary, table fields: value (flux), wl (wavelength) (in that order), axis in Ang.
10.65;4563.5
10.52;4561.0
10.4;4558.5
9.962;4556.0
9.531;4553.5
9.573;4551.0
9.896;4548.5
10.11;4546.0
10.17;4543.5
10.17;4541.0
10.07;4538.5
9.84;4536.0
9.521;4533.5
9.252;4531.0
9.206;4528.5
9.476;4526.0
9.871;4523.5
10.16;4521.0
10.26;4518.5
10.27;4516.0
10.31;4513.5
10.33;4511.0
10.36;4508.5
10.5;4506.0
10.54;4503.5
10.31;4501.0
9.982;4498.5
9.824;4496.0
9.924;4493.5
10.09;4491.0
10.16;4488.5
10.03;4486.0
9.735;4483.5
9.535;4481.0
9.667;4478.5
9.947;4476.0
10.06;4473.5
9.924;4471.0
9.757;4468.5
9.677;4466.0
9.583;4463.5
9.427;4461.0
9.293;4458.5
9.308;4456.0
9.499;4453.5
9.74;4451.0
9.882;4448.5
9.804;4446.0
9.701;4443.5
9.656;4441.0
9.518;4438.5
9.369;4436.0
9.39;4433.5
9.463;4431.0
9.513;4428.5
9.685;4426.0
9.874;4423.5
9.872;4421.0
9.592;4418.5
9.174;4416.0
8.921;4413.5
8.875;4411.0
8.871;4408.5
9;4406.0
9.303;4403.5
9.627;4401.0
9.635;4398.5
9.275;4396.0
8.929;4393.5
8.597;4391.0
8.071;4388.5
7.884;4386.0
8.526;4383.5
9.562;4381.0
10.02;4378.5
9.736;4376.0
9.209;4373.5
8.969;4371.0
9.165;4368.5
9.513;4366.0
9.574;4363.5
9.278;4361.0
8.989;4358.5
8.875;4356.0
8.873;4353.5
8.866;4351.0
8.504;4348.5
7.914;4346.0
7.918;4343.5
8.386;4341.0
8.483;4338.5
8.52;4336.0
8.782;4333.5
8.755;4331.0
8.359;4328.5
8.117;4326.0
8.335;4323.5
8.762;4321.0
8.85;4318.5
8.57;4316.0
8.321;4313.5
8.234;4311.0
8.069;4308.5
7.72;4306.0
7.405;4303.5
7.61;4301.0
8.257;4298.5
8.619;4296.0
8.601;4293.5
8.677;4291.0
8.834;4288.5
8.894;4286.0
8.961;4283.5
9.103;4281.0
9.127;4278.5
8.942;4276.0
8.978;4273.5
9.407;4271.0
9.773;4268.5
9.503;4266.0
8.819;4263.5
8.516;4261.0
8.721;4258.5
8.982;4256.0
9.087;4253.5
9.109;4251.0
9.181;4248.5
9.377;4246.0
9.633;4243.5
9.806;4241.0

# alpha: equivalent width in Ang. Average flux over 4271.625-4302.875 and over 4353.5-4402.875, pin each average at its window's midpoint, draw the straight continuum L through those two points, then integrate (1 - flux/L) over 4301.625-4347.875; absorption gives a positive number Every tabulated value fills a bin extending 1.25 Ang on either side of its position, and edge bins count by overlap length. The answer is 3.0 Ang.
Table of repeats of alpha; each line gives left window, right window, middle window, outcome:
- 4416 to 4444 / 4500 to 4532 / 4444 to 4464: 0.30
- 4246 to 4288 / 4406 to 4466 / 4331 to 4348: 1.60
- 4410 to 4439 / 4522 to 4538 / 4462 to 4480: -0.57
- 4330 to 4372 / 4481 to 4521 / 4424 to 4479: 0.39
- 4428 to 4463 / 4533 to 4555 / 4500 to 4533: -0.88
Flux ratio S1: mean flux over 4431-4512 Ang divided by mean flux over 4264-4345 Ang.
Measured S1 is 1.1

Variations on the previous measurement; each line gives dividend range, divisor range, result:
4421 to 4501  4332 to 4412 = 1.09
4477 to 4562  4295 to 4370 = 1.17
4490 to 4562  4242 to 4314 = 1.14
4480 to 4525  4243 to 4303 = 1.13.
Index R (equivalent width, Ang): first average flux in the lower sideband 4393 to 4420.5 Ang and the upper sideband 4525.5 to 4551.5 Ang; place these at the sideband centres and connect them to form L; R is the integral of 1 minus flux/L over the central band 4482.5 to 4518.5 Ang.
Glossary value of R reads -2.11 Ang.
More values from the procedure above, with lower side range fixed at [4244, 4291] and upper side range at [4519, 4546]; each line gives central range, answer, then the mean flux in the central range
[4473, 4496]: -0.5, 9.9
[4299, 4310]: 1.7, 7.75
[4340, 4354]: 1.4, 8.39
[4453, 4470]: 0.2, 9.51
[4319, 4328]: 0.8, 8.44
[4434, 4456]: -0.1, 9.62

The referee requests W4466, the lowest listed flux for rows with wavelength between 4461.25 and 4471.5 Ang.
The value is 9.583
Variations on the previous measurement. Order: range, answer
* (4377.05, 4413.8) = 7.884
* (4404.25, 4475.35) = 8.871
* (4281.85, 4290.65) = 8.834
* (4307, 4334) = 8.069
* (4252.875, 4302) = 7.61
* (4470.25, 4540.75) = 9.206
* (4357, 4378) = 8.969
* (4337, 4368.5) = 7.914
